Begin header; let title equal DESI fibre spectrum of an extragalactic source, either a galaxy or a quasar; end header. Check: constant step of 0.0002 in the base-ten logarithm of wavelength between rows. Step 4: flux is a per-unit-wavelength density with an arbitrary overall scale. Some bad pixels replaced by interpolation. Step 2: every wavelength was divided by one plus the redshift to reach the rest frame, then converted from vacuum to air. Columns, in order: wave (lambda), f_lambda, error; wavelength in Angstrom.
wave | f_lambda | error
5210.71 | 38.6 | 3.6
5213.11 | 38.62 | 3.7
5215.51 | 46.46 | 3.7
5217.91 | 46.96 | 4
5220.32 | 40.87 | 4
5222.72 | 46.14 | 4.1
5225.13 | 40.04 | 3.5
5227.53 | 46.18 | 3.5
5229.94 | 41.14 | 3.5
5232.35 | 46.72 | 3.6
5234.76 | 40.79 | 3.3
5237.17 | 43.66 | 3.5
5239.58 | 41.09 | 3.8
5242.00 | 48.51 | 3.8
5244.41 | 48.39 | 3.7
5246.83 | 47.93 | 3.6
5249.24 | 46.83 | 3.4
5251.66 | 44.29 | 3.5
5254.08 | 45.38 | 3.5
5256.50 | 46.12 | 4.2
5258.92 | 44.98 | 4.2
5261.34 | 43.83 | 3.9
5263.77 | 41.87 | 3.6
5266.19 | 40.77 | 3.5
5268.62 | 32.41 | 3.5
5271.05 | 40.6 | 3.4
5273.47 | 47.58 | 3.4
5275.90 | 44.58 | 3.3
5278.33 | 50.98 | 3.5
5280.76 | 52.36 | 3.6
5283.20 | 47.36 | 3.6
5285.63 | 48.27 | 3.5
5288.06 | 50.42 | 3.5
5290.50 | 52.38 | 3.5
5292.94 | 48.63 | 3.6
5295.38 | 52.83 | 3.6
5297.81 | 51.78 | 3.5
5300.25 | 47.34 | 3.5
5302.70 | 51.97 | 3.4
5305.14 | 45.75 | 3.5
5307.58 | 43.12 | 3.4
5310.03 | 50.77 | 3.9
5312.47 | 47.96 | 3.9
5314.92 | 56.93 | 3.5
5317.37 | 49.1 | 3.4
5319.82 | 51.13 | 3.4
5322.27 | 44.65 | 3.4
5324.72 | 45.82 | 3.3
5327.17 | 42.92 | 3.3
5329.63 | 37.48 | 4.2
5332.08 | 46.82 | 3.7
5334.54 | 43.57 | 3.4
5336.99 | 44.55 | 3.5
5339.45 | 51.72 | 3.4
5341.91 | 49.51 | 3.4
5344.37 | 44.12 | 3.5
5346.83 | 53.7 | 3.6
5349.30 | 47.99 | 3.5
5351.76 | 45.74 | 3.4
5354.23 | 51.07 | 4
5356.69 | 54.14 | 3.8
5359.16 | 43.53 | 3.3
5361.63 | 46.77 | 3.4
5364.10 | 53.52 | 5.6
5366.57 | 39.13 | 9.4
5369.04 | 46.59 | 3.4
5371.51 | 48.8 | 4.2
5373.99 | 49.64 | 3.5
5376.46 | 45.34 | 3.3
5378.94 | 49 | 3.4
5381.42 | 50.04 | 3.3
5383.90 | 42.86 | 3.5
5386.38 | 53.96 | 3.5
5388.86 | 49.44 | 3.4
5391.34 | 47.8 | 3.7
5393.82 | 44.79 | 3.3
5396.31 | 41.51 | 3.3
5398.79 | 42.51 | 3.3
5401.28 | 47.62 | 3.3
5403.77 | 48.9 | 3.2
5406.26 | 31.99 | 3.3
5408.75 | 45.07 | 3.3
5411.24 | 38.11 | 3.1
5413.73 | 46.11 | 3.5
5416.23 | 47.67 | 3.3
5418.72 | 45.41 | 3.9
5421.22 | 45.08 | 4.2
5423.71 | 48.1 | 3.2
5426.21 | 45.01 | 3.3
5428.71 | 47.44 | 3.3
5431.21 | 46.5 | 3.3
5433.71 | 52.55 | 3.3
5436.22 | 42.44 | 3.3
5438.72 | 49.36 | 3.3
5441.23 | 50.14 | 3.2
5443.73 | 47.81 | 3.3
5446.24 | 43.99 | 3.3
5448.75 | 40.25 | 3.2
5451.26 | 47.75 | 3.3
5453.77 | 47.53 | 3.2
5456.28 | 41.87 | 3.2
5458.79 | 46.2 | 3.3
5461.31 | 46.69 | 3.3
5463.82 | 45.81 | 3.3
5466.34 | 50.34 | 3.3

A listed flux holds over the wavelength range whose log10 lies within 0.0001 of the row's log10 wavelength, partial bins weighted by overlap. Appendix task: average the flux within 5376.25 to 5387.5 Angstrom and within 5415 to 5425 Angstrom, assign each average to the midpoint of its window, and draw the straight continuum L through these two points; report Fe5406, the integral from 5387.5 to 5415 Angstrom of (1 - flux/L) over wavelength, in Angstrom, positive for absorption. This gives 2.01 Angstrom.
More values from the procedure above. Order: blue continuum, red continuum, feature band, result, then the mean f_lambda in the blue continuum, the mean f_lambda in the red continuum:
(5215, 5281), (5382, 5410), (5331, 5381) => -3.09 Angstrom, 44.4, 45.2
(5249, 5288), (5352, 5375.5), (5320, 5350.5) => 0.56 Angstrom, 45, 48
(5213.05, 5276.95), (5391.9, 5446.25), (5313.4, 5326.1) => -1.38 Angstrom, 43.9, 45.4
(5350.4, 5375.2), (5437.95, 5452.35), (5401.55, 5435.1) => 1.15 Angstrom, 47.9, 46.4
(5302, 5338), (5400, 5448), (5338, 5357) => -1.22 Angstrom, 46.8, 45.7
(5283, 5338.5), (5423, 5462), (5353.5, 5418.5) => 1.05 Angstrom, 47.9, 46.4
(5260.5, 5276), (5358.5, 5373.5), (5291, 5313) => -2.98 Angstrom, 41.4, 46.7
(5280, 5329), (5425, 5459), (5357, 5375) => 0.21 Angstrom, 48.9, 46.4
